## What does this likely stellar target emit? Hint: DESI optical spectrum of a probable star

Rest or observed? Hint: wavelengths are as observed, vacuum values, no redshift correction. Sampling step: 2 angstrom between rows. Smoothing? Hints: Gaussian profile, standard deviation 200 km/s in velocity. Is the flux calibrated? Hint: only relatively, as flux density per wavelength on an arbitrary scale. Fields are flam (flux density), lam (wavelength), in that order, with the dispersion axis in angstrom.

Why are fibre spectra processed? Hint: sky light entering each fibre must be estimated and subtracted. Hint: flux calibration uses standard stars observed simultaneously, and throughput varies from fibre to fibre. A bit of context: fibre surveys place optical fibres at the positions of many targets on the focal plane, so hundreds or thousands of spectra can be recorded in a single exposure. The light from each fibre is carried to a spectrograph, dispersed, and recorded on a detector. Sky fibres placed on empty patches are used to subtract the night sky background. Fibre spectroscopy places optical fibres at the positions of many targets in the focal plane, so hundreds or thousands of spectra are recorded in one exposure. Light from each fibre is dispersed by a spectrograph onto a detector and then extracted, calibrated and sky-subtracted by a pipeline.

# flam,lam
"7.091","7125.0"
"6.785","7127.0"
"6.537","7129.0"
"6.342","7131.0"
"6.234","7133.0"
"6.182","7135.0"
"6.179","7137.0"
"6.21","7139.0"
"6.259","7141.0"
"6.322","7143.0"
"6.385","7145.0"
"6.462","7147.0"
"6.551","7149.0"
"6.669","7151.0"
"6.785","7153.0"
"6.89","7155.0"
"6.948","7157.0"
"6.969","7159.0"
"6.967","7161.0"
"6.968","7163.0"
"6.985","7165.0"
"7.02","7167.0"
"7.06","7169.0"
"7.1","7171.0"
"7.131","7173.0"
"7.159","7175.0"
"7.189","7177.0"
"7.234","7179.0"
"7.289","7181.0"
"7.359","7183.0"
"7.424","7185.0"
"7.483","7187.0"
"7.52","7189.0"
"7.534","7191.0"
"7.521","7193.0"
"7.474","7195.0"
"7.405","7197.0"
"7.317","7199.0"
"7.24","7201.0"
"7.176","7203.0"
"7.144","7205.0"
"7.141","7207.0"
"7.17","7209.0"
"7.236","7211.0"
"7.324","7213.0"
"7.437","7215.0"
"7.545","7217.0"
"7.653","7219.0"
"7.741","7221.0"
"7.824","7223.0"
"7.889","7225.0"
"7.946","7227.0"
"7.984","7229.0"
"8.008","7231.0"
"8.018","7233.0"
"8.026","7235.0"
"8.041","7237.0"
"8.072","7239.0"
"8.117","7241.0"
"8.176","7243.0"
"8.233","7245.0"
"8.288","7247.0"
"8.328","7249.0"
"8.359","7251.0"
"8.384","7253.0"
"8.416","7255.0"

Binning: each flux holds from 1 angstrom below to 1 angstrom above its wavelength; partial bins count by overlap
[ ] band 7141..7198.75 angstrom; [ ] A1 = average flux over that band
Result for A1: 7.05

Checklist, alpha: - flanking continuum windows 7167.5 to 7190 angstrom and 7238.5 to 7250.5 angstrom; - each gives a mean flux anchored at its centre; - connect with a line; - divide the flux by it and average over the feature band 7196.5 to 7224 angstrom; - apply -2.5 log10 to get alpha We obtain 0.05 mag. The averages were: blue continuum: 7.26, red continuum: 8.21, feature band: 7.38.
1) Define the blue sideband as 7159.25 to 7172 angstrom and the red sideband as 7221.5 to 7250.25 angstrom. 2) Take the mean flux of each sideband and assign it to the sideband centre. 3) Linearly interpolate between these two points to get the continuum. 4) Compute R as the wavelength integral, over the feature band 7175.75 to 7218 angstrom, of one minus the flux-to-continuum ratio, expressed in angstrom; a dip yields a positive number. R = 0.8 angstrom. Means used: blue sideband 7.01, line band 7.34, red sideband 8.06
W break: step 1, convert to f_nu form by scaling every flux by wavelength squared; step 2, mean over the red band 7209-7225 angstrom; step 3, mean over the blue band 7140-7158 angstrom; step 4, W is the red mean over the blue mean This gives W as 1.17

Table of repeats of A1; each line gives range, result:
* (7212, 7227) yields 7.65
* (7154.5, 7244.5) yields 7.45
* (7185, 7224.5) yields 7.42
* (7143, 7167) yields 6.77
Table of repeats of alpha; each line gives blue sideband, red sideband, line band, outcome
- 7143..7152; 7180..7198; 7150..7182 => -0.02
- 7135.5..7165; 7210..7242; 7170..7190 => -0.03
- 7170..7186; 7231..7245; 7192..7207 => 0.03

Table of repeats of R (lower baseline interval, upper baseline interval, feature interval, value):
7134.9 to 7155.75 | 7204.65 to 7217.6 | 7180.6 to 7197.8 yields -1.1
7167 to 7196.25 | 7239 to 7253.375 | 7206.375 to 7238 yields 0.8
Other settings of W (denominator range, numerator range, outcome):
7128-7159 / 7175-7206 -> 1.15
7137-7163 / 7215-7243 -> 1.22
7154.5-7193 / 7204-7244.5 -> 1.09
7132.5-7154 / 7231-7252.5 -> 1.31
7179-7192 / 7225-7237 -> 1.09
